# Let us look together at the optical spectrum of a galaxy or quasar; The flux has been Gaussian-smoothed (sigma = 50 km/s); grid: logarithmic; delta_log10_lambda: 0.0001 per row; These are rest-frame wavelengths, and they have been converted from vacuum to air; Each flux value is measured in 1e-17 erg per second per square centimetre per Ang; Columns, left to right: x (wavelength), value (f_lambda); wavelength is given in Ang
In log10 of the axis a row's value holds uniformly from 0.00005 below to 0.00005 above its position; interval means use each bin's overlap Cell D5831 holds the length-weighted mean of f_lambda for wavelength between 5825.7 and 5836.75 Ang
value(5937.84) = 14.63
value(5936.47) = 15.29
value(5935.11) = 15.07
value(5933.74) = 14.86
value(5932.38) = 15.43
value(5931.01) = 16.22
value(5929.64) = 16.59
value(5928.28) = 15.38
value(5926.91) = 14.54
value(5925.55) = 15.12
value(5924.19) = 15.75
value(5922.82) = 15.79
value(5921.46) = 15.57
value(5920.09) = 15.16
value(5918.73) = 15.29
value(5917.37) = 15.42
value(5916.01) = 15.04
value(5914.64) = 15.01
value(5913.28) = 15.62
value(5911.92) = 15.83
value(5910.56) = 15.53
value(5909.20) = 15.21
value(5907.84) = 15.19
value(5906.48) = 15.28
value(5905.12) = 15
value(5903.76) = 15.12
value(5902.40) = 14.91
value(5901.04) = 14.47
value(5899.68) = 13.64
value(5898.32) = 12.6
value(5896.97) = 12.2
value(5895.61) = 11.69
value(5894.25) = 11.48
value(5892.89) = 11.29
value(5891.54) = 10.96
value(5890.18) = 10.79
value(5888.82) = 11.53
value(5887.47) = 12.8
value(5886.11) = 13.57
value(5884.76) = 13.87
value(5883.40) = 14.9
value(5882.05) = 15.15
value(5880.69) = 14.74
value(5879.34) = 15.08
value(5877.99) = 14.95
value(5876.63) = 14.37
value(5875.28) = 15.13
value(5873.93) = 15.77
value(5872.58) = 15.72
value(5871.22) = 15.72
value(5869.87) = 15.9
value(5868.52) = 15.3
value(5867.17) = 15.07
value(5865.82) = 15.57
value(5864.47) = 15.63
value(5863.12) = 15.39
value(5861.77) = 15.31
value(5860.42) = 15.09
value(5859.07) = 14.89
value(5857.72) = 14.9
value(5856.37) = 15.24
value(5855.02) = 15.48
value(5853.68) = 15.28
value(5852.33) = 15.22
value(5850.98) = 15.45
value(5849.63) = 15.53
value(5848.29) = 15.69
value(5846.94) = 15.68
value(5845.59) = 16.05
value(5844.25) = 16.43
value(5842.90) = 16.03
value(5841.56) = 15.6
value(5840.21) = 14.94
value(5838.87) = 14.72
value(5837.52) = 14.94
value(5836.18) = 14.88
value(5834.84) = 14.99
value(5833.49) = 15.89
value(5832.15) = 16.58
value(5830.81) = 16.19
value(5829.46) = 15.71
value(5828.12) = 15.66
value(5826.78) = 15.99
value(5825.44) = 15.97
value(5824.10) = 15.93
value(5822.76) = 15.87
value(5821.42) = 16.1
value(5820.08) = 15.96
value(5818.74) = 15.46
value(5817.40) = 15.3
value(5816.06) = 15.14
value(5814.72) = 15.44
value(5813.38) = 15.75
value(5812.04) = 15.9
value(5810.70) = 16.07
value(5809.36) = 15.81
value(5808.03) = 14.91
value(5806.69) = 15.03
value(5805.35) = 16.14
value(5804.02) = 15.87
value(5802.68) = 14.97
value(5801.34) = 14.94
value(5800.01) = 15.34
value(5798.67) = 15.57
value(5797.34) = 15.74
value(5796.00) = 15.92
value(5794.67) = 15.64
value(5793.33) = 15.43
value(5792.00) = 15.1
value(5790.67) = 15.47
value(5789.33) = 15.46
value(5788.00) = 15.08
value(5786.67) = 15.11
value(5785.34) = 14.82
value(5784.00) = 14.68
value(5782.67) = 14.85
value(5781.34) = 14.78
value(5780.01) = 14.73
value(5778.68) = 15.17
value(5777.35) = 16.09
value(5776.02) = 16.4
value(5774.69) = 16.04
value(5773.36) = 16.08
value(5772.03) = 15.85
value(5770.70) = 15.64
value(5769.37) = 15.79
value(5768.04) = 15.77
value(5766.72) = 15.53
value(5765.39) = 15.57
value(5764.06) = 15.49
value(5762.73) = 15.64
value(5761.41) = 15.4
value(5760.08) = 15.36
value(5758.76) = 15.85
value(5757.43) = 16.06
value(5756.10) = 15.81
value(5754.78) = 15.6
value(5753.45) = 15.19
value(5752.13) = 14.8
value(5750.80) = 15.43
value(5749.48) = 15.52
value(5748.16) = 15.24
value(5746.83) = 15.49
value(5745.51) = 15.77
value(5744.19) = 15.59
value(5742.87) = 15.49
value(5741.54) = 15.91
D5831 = 15.8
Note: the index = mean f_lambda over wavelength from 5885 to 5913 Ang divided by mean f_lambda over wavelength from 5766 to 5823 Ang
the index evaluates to 0.9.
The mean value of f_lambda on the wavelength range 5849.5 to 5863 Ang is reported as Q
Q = 15.2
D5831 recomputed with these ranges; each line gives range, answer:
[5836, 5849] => 15.5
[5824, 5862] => 15.5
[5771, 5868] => 15.5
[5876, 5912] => 13.7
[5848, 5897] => 14.4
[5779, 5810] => 15.3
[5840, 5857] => 15.6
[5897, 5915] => 14.8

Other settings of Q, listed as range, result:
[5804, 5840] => 15.6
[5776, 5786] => 15.1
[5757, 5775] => 15.7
